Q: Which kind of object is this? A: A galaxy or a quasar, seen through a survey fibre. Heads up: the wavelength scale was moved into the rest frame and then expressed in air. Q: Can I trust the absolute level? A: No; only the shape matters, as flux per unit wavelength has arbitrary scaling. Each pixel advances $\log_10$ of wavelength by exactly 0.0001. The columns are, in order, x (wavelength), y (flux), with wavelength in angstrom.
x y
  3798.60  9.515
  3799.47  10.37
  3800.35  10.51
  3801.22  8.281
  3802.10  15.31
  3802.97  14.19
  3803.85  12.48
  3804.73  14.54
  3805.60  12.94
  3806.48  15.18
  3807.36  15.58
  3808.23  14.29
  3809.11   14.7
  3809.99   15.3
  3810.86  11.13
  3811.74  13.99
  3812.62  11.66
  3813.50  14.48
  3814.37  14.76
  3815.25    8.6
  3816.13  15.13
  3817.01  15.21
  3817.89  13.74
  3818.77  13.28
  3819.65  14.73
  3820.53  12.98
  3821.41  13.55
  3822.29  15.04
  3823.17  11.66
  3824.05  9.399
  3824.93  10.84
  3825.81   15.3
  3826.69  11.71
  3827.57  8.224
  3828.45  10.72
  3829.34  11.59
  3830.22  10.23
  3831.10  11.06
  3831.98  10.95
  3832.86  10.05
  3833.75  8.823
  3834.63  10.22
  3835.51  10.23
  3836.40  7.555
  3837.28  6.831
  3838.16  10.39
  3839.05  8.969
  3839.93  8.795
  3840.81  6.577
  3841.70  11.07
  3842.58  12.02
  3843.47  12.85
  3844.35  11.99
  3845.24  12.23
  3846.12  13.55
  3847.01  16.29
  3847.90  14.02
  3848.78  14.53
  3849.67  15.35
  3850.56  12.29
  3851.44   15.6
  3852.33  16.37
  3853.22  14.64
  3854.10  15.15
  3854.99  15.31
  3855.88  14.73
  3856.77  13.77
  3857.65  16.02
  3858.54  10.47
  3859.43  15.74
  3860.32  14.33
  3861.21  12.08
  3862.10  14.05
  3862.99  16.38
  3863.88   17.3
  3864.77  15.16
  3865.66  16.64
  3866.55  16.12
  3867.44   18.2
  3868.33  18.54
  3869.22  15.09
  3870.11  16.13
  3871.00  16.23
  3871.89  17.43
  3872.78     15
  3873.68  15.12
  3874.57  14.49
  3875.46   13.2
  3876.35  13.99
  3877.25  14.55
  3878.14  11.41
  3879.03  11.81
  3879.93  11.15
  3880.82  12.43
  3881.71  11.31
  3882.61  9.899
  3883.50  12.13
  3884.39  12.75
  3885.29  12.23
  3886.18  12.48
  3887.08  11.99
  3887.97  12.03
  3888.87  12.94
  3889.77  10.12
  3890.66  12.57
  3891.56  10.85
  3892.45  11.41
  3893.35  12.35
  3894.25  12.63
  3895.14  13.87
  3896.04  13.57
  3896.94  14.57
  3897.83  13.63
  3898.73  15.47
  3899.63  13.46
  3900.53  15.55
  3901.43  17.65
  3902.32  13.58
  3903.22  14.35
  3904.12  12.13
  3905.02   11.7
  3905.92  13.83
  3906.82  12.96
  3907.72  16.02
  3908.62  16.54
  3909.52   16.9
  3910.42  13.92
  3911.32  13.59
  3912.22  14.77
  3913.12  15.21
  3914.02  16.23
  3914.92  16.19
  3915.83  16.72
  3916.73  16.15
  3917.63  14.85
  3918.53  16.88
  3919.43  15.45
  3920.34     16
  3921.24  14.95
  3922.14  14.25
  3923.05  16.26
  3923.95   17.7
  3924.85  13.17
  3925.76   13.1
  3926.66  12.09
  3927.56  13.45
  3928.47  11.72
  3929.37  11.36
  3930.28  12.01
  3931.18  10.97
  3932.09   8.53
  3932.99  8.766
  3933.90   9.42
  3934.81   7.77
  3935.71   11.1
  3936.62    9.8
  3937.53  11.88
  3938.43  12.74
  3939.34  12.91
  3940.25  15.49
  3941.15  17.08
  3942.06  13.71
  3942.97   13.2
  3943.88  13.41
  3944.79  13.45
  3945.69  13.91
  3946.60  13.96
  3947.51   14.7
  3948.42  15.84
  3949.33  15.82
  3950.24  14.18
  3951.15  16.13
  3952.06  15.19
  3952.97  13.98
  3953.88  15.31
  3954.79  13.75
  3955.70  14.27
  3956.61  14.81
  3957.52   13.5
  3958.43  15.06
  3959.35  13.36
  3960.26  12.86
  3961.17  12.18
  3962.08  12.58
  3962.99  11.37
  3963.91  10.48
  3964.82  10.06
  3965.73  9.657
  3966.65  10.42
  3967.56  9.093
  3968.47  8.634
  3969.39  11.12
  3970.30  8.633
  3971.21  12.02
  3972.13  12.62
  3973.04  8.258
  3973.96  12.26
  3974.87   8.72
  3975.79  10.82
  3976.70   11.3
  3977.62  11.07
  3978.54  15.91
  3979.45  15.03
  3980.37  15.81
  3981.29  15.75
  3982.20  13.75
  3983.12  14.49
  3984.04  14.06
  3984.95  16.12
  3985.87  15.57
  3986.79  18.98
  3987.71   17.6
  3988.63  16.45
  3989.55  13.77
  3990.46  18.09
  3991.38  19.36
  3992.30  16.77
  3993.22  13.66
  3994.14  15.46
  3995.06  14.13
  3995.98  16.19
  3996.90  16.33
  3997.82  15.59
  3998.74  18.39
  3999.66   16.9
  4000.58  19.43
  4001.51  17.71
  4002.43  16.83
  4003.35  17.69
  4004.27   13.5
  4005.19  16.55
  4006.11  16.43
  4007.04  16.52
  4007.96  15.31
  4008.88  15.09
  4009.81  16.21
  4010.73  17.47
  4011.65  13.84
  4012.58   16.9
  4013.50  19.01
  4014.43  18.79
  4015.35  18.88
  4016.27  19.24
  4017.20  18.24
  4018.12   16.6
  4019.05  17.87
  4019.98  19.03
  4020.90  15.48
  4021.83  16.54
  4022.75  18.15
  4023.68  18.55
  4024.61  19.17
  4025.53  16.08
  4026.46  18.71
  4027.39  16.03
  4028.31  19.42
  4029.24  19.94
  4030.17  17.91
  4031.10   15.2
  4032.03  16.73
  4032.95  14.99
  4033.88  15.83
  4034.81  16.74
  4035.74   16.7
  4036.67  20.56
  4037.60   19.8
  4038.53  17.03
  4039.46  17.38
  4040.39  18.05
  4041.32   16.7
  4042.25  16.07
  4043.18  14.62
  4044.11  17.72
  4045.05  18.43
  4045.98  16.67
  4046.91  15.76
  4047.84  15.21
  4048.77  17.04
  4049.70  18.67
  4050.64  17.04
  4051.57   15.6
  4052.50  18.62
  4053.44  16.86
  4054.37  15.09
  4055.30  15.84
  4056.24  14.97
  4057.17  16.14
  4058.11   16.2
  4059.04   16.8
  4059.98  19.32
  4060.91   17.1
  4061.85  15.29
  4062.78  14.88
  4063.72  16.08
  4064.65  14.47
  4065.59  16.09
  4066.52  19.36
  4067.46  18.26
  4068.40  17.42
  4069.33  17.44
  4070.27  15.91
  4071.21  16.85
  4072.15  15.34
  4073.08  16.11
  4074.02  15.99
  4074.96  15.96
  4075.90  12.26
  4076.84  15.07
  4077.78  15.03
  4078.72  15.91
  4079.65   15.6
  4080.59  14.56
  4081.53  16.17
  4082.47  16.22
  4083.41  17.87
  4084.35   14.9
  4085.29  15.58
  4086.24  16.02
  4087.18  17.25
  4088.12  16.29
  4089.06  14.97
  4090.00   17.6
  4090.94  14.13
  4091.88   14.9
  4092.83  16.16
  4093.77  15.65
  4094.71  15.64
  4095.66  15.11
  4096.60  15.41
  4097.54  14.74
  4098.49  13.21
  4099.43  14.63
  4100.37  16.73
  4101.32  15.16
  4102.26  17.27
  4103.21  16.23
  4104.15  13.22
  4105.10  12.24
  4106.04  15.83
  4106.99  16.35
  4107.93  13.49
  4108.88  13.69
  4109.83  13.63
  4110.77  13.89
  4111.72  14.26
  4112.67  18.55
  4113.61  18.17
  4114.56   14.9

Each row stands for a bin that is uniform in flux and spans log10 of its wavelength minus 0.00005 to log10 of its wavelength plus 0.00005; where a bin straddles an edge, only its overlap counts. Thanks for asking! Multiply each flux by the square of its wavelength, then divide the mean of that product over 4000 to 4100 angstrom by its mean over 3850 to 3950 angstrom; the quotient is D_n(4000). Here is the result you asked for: 1.3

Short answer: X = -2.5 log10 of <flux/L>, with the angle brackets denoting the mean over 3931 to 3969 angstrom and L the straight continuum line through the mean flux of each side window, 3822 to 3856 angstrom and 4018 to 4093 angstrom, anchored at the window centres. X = 0.13 mag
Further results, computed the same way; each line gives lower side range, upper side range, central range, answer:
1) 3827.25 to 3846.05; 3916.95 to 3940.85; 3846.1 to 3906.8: -0.235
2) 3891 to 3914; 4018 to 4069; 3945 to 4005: 0.108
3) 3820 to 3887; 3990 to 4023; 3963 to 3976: 0.482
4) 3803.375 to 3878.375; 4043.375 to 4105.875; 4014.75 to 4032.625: -0.155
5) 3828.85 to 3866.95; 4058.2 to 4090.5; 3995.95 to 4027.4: -0.129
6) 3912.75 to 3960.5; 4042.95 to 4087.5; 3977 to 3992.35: -0.071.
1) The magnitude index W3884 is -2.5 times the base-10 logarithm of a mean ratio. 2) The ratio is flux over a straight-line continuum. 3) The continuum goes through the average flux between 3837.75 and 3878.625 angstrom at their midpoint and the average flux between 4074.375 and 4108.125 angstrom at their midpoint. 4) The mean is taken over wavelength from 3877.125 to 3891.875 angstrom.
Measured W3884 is 0.20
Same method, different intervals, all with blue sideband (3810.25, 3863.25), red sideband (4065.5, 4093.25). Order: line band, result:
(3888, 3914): -0.03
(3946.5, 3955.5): -0.06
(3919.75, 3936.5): 0.12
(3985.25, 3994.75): -0.12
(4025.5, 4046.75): -0.12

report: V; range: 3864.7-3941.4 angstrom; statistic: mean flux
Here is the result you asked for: 13.7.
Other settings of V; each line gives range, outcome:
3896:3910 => 14.5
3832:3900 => 13.2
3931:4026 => 14.5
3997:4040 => 17.3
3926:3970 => 12.6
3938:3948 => 14.1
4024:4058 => 17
